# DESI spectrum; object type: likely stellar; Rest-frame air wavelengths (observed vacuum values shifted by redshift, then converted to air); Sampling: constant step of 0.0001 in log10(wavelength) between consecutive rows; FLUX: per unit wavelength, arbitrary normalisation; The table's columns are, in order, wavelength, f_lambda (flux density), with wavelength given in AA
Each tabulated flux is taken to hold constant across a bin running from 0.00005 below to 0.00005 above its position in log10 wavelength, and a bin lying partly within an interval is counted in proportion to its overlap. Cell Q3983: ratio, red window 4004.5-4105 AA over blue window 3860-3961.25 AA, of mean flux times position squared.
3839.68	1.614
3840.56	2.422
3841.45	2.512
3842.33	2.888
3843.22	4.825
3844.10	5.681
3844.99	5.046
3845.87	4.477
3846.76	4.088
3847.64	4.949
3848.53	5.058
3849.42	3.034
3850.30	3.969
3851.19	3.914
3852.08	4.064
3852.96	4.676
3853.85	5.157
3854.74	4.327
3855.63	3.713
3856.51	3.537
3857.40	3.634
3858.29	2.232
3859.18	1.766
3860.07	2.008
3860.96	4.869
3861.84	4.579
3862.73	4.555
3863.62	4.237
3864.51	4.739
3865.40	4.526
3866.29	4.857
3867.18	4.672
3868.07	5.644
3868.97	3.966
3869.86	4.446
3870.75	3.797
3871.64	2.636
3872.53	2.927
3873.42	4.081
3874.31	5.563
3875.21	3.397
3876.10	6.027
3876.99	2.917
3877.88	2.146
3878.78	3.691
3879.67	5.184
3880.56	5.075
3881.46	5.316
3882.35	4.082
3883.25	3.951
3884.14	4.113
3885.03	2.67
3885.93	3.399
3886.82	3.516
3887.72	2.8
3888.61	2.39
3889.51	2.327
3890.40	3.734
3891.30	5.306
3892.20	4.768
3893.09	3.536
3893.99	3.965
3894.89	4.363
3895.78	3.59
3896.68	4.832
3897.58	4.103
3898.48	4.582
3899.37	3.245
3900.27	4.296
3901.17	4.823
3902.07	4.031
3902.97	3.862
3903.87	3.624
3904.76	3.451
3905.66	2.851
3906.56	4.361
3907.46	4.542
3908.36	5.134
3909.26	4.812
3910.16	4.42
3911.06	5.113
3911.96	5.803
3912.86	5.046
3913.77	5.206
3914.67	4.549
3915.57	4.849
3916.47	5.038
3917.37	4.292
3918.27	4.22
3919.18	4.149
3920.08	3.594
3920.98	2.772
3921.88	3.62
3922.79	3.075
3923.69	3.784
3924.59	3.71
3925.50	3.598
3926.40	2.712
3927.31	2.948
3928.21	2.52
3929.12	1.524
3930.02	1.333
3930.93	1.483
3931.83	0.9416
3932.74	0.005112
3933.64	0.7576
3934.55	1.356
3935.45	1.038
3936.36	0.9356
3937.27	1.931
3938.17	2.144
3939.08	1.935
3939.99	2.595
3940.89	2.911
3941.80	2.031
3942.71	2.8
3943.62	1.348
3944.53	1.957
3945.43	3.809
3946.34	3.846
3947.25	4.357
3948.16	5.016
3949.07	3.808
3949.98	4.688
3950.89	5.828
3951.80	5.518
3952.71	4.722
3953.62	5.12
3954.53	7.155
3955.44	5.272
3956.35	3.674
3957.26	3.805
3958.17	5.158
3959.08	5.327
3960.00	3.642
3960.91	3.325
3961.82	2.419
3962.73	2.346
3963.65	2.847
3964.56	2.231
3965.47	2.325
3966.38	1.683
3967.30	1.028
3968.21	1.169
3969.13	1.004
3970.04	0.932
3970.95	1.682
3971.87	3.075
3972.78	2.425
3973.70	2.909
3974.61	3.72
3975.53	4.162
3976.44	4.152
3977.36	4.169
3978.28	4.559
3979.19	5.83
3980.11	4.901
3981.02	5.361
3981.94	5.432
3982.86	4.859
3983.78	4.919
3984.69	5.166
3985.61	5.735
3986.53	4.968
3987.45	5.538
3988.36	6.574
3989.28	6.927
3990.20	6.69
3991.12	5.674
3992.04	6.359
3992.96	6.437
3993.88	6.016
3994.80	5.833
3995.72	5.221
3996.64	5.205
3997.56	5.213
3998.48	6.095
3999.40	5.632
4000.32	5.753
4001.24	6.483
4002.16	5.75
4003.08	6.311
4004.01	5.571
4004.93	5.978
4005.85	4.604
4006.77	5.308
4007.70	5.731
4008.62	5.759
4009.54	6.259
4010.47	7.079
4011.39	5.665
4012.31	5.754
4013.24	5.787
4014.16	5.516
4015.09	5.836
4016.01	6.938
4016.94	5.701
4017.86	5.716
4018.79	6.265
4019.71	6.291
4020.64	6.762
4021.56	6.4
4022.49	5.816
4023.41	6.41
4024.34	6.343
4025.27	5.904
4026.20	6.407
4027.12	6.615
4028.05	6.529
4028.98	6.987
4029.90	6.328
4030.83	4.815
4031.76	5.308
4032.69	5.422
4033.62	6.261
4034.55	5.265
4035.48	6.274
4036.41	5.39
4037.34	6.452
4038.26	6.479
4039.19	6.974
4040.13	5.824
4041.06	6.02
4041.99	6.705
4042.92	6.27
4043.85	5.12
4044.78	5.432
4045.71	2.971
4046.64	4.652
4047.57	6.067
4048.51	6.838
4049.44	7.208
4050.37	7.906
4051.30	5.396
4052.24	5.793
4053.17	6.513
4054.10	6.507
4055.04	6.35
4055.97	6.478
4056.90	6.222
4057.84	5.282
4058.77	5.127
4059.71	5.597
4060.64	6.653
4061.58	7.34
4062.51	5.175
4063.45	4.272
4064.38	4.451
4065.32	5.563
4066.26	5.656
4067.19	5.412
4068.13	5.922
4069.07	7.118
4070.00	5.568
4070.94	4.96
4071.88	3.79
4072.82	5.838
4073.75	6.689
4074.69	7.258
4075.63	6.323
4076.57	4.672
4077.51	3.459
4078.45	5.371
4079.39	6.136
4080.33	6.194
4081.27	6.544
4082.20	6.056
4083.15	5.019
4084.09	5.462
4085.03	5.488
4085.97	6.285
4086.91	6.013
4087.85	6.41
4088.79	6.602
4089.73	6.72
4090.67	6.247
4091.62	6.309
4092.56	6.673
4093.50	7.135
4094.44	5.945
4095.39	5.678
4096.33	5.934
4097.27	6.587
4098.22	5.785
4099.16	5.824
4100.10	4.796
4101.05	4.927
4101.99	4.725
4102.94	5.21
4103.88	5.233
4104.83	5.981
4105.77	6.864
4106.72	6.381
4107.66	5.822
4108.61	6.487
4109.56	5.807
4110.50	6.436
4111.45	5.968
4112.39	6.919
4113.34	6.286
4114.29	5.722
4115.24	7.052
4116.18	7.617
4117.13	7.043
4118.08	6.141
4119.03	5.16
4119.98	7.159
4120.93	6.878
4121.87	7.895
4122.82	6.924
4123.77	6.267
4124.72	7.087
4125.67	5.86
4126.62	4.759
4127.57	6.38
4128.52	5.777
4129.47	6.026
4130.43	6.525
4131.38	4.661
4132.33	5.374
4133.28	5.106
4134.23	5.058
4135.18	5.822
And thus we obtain 1.68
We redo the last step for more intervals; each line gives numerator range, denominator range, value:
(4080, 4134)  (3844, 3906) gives 1.71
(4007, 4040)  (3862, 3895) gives 1.62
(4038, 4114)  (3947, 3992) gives 1.49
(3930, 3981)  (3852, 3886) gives 0.80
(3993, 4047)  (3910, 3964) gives 1.79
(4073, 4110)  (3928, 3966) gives 2.09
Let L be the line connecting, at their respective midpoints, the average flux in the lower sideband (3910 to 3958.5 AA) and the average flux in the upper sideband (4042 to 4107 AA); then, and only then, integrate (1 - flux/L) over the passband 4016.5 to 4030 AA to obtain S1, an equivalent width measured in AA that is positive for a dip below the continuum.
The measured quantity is -3.65 AA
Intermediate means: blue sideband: 3.43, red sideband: 5.84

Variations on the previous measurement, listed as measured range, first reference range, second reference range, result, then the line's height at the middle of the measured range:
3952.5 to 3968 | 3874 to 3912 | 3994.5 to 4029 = 4.61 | 5.14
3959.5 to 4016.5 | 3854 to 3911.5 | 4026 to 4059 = 6.92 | 5.32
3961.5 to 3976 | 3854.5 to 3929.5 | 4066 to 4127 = 7.64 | 4.74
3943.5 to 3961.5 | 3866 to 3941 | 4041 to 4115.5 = -0.67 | 4.25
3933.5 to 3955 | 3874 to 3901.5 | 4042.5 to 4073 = 6.18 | 4.56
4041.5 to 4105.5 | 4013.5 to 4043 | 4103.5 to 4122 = 4.69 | 6.29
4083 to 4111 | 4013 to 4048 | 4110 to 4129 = 1.62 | 6.34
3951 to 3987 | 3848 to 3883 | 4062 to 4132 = 7.96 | 4.92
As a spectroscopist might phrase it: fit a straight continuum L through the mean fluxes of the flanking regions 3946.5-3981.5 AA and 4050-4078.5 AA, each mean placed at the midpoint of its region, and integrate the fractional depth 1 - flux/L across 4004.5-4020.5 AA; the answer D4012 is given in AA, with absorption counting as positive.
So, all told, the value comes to -4.1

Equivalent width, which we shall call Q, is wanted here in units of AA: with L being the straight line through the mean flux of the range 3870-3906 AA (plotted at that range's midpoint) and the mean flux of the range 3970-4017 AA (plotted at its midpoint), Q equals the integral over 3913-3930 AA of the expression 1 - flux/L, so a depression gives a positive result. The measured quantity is 2.7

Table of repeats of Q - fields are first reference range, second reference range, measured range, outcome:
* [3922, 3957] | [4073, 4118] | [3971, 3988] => -3.04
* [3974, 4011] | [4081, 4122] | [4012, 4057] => -2.28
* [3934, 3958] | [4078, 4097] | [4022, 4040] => -3.72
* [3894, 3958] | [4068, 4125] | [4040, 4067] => -1.93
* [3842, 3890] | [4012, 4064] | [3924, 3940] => 9.76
